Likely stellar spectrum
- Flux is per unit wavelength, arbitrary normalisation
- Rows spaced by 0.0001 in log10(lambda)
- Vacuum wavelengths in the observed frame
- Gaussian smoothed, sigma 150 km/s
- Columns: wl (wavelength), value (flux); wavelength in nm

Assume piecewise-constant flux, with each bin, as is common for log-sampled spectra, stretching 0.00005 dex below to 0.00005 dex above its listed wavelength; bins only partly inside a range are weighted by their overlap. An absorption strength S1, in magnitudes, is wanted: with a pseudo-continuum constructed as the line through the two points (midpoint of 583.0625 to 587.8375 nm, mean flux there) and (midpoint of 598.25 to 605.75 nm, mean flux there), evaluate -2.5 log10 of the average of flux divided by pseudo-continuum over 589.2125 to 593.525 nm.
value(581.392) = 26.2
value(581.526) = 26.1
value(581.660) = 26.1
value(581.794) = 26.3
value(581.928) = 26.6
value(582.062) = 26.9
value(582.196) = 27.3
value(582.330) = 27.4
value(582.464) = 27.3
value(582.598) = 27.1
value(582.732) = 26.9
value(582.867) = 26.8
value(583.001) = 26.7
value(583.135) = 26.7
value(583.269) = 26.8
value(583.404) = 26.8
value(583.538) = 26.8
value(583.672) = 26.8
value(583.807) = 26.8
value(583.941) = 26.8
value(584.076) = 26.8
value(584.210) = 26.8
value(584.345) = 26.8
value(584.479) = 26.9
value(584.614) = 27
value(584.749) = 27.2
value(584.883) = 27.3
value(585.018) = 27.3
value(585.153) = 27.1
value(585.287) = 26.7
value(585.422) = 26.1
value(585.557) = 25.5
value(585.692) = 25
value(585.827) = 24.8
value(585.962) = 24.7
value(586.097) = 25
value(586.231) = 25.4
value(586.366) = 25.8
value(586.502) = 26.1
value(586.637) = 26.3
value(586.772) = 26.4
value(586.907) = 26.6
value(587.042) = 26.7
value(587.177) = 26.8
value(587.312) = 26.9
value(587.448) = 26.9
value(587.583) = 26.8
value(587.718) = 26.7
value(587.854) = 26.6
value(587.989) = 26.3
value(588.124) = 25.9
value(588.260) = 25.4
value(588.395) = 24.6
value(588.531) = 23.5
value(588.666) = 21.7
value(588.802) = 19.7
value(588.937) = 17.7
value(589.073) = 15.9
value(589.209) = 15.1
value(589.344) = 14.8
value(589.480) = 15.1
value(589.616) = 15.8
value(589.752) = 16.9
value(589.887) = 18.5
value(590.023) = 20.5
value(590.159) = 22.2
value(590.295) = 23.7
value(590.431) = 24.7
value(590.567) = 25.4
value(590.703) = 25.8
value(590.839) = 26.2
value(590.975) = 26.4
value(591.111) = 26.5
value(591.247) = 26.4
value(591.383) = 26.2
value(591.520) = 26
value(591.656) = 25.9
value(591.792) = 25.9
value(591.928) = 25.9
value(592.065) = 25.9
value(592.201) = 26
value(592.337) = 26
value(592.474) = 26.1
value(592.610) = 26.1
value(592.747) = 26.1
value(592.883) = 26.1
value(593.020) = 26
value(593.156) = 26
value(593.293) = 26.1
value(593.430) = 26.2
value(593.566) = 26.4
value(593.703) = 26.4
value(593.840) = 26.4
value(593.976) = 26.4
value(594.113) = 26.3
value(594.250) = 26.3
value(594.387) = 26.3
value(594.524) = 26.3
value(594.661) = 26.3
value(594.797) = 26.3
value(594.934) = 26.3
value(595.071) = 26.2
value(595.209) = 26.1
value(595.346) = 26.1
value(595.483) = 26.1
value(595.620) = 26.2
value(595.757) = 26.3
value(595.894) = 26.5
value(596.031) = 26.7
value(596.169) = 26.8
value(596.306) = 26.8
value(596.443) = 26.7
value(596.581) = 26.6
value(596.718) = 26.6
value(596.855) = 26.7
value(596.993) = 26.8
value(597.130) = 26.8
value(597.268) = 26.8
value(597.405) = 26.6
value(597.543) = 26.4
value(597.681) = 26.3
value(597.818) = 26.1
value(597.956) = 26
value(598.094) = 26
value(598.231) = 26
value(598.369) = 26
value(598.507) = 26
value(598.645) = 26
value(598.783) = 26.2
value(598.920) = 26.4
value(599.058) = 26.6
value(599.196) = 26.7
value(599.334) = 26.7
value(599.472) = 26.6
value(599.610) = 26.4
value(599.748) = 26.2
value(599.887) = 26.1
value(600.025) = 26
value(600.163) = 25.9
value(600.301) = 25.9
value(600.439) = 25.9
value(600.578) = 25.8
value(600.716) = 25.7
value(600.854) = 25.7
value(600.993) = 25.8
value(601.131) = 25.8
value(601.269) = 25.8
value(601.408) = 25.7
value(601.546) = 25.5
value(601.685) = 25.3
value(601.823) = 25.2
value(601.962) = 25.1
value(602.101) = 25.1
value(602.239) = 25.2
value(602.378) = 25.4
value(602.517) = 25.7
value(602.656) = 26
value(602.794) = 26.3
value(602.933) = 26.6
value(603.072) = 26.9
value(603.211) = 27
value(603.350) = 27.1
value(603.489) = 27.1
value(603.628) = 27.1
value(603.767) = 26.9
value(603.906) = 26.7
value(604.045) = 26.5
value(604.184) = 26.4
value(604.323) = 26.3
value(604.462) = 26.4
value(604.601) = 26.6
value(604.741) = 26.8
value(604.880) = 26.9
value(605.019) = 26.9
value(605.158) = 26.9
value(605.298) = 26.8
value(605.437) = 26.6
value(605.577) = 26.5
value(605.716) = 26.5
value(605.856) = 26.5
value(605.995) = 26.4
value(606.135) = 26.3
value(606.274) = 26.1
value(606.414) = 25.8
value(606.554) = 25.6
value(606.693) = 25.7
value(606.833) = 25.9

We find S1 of 0.11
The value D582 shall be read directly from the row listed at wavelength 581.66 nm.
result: 26.1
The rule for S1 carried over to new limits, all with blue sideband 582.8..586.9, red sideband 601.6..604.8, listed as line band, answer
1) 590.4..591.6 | 0.01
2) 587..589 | 0.07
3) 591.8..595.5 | 0.01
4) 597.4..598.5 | 0.01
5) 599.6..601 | 0.01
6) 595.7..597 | -0.01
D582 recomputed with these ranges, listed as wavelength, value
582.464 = 27.3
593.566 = 26.4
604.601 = 26.6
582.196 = 27.3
